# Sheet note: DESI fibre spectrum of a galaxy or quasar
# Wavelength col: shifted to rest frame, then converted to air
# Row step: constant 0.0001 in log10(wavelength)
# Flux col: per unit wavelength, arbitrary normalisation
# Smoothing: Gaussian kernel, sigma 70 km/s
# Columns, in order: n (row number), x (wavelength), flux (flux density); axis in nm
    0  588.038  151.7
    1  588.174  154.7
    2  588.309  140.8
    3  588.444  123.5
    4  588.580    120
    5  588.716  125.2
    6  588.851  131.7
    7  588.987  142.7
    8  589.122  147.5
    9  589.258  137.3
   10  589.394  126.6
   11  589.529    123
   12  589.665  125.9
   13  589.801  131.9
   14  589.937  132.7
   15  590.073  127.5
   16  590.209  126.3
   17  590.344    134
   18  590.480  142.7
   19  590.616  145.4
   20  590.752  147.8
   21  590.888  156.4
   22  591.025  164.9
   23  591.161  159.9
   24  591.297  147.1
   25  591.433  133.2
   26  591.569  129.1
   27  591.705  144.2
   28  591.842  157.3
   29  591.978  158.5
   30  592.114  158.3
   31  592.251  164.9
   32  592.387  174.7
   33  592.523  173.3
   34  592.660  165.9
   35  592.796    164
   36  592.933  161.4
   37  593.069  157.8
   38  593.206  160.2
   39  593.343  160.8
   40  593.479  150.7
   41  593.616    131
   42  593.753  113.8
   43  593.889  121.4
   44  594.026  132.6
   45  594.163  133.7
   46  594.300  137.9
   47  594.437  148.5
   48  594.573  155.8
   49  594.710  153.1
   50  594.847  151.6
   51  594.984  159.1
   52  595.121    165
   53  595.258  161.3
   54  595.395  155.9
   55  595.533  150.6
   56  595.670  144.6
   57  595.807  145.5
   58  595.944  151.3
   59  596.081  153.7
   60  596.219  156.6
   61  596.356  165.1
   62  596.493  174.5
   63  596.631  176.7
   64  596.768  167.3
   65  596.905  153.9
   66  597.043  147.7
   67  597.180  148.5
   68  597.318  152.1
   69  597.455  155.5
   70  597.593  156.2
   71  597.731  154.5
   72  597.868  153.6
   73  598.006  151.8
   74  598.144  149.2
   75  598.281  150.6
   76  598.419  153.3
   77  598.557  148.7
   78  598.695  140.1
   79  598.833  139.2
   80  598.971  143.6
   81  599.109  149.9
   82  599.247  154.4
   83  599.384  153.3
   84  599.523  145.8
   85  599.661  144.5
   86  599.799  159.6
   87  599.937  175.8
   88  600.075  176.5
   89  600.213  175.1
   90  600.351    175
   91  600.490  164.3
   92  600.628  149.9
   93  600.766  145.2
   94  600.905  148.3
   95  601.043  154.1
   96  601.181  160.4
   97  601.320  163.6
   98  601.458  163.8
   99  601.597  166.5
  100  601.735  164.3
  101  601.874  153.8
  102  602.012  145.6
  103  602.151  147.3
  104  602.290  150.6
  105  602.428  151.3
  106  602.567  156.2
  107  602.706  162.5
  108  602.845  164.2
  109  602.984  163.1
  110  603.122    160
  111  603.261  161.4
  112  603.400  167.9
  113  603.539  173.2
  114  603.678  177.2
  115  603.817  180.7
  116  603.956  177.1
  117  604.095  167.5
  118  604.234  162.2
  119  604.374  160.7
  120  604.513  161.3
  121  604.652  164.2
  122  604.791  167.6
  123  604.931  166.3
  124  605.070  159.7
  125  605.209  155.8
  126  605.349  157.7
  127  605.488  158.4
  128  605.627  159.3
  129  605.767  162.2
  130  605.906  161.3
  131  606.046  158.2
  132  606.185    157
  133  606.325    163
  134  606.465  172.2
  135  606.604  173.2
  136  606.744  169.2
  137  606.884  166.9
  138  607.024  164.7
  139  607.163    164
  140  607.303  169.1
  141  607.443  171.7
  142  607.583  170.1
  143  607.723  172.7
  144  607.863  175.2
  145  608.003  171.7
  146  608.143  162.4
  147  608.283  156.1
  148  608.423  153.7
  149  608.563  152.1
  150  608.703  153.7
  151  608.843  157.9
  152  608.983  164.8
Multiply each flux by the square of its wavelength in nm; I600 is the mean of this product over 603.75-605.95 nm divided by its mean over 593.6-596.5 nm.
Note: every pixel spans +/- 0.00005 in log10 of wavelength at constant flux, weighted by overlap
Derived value 1.14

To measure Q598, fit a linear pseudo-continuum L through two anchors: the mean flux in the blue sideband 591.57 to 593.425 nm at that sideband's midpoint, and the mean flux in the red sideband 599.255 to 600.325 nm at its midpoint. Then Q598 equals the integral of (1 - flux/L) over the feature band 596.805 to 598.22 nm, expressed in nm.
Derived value 0.08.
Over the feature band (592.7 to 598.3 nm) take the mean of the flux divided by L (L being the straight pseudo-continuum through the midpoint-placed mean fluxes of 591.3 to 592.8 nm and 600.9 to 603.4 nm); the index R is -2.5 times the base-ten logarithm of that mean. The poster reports 0.03 mag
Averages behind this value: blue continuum 156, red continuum 158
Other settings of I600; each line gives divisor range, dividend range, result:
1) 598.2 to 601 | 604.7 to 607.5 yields 1.08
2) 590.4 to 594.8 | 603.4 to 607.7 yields 1.15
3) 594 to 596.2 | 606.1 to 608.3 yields 1.16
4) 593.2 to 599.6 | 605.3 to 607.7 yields 1.13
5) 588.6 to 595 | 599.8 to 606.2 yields 1.16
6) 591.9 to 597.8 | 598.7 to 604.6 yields 1.06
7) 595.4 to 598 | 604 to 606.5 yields 1.07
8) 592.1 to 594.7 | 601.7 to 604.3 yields 1.11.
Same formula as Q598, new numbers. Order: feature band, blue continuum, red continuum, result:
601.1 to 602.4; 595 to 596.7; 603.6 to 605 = 0.065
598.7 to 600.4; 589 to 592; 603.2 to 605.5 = 0.004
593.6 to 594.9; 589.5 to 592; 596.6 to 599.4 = 0.076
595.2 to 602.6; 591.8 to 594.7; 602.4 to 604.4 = 0.189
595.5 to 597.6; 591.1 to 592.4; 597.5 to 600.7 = -0.033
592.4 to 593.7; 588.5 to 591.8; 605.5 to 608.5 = -0.147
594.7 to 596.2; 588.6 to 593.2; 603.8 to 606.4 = -0.025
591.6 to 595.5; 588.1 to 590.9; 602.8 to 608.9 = -0.275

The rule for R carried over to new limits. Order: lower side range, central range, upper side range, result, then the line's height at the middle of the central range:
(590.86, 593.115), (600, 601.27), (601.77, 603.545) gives -0.023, 158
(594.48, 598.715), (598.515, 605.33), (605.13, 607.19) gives -0.001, 159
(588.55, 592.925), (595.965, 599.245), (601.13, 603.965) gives 0.006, 155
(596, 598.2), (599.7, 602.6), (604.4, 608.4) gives 0.008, 160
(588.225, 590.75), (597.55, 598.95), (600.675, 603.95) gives 0.017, 152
